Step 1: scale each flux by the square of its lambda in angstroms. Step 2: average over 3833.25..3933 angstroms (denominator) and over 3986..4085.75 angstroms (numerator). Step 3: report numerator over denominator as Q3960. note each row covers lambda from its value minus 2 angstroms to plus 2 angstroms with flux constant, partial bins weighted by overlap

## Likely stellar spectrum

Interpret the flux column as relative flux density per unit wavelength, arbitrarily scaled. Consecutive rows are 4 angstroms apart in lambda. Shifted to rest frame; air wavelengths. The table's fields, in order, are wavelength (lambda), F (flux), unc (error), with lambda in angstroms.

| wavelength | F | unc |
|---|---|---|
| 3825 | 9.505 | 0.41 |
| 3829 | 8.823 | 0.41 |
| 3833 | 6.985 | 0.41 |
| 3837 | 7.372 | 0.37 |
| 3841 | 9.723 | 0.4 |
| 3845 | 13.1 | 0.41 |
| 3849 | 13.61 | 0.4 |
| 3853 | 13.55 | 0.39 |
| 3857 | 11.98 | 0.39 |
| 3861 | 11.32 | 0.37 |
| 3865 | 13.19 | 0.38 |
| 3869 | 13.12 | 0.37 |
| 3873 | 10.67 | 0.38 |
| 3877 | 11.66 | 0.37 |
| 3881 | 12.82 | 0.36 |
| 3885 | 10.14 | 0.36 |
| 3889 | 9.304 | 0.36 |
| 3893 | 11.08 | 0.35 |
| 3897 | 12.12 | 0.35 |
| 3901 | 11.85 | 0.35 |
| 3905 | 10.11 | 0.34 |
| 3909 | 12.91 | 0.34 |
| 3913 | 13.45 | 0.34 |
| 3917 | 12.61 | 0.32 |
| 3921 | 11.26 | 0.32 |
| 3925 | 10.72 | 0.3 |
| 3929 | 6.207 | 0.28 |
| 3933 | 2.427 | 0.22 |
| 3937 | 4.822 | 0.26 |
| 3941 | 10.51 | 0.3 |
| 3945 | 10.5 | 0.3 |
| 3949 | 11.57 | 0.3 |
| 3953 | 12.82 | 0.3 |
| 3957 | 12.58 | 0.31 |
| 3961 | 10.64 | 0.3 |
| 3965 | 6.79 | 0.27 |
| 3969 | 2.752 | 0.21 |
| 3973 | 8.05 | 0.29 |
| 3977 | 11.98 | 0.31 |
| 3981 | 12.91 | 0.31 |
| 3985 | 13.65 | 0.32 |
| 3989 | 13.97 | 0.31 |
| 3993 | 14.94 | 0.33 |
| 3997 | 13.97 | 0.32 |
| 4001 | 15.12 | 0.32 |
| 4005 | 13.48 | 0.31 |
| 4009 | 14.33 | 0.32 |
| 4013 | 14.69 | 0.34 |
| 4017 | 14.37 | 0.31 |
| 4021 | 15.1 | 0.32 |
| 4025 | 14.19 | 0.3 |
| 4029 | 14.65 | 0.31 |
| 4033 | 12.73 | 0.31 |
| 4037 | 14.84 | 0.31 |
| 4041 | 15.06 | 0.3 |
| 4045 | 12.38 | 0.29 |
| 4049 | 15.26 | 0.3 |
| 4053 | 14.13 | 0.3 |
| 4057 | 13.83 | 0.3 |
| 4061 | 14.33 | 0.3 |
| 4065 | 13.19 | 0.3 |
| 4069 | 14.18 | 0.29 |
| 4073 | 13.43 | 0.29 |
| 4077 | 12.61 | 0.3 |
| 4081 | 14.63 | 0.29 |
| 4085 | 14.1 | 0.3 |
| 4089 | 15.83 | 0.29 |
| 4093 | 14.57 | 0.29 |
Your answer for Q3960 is 1.37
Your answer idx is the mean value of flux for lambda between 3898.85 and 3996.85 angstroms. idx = 10.5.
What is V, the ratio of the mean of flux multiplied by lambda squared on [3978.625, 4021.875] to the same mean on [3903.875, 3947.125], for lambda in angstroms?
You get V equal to 1.5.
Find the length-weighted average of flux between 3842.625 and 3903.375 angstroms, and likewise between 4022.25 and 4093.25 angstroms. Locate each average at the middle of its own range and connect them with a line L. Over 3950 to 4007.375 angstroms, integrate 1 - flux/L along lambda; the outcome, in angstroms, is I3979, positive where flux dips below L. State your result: 6.5 angstroms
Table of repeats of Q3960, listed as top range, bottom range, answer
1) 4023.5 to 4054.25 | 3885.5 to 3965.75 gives 1.46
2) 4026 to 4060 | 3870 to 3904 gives 1.36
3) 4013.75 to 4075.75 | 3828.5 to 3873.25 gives 1.39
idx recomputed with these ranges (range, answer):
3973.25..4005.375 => 13.5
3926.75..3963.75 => 9.08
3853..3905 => 11.6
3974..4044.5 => 14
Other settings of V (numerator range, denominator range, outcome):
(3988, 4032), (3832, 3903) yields 1.36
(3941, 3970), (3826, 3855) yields 1.01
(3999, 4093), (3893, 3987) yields 1.47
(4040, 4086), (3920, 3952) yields 1.73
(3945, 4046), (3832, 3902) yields 1.19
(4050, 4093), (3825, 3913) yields 1.39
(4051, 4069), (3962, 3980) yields 1.84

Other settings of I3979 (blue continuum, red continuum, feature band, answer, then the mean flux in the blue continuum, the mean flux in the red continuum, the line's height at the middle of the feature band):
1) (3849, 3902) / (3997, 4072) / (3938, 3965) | 4.4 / 11.8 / 14.2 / 13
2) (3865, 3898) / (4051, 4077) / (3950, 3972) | 5.7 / 11.5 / 13.8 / 12.5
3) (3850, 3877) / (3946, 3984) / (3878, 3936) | 5.0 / 12.3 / 10.1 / 11.4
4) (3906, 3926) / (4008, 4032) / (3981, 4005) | -0.4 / 12.2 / 14.5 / 13.9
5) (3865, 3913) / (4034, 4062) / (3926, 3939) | 7.7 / 11.6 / 14.2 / 12.3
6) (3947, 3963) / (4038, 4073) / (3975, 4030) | -5.0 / 11.9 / 14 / 12.9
